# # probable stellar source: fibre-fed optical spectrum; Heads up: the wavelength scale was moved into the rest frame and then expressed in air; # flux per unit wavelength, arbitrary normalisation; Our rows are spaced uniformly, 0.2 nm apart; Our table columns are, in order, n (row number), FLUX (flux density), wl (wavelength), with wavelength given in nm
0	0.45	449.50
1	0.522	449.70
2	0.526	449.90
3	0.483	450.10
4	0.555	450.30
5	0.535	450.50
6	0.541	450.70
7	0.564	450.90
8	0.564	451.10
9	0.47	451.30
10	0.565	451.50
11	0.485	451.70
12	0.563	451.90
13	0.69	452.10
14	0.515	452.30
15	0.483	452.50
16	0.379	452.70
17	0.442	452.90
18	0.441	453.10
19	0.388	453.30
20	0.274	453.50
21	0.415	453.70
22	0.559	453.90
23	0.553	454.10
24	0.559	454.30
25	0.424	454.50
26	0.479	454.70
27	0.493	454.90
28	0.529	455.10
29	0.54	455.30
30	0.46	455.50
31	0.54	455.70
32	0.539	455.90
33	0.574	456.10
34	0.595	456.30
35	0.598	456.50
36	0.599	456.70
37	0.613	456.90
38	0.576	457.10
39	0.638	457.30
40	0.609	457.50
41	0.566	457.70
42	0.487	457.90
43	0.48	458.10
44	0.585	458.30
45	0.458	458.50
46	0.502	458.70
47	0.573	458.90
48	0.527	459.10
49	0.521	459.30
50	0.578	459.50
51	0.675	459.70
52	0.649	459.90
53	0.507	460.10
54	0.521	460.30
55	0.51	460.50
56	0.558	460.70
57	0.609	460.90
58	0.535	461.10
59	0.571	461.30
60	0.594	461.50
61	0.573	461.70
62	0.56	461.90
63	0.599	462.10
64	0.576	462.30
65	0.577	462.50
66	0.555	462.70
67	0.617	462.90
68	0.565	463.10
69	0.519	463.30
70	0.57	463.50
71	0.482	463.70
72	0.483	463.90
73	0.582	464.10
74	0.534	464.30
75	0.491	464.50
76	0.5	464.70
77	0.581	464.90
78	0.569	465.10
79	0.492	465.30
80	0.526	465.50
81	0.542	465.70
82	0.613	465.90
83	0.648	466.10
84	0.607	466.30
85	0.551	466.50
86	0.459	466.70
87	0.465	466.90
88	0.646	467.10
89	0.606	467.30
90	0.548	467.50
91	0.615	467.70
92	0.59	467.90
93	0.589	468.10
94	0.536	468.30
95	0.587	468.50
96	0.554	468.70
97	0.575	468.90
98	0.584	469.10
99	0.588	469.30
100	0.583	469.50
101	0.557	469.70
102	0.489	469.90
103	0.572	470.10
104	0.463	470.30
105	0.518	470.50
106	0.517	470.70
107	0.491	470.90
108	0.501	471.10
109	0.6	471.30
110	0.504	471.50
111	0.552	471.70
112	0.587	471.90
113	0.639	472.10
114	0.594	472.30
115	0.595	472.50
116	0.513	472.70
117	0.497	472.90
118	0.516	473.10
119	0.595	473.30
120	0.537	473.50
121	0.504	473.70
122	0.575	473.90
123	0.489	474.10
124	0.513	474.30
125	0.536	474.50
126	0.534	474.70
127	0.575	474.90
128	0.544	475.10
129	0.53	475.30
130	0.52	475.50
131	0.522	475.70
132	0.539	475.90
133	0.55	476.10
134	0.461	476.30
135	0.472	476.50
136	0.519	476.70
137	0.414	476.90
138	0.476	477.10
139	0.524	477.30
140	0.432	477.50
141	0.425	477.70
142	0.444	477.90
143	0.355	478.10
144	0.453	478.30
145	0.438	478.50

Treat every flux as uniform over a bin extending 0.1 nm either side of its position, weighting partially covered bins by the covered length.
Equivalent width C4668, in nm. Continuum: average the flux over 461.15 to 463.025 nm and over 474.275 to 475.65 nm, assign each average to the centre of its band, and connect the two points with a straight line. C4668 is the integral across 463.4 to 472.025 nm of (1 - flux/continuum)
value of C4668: 0.16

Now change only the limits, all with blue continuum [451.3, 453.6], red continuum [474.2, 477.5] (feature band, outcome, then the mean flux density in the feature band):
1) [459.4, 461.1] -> -0.301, 0.573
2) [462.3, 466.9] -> -0.495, 0.547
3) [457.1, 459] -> -0.245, 0.546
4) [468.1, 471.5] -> -0.289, 0.545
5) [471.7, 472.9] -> -0.164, 0.575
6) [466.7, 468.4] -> -0.235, 0.568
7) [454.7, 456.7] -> -0.253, 0.541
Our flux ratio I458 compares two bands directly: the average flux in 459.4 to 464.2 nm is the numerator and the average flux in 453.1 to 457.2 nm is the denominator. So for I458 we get 1.10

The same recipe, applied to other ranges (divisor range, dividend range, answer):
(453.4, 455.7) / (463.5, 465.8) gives 1.09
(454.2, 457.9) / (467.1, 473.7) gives 1.01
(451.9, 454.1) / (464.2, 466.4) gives 1.19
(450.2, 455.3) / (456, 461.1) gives 1.13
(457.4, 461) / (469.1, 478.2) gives 0.95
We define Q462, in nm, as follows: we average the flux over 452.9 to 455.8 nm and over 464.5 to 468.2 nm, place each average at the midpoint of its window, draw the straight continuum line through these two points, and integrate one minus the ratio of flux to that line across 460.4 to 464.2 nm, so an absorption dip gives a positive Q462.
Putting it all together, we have -0.20 nm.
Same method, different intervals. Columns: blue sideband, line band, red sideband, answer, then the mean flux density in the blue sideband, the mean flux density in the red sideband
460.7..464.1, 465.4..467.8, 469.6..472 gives -0.10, 0.562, 0.529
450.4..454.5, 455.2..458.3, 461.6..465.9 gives -0.27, 0.497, 0.549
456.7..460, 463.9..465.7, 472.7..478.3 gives 0.03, 0.566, 0.503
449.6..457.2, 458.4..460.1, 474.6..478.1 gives -0.15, 0.517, 0.495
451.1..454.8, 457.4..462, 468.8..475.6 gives -0.44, 0.485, 0.544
